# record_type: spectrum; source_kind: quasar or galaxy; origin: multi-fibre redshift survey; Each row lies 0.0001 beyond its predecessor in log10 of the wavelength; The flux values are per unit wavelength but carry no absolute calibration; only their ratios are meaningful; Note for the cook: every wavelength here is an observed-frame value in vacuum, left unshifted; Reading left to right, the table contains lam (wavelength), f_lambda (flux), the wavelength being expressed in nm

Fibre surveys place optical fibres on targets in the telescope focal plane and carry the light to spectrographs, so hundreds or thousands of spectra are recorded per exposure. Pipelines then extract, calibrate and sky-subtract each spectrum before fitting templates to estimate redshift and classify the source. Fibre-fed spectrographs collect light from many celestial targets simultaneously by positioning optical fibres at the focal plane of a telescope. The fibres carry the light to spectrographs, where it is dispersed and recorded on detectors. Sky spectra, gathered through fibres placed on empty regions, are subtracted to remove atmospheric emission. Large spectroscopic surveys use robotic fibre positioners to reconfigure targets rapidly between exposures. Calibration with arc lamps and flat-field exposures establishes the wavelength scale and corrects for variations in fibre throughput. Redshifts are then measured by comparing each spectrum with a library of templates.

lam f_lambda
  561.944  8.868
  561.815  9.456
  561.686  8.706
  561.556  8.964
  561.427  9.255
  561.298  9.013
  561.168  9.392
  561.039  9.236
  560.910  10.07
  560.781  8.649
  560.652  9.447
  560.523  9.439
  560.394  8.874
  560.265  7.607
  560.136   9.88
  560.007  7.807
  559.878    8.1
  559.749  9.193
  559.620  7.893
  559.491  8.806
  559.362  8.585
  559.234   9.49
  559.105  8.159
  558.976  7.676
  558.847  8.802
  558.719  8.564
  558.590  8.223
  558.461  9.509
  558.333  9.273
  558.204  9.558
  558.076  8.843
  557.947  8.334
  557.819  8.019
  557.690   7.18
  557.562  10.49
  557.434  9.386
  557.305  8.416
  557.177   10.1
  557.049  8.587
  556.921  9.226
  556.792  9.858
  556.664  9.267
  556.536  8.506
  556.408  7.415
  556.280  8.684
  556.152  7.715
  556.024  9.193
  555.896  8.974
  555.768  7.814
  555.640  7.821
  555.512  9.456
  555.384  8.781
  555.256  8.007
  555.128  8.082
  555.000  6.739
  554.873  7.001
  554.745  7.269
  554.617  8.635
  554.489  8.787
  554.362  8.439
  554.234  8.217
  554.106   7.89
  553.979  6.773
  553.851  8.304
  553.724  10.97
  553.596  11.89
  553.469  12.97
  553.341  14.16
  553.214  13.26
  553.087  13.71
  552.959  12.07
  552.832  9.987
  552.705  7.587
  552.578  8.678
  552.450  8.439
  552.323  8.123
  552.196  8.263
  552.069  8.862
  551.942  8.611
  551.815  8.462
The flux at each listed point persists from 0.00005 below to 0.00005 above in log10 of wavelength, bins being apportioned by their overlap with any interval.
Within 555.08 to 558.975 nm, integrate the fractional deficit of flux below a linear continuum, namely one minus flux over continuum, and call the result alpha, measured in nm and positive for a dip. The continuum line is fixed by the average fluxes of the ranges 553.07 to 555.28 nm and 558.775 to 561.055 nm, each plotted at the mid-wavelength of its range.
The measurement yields 0.16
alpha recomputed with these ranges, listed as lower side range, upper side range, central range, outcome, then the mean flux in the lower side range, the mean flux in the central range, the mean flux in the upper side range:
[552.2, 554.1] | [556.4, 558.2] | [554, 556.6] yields 0.39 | 10.3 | 8.15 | 8.9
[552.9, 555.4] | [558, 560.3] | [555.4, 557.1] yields 0.10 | 9.6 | 8.66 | 8.67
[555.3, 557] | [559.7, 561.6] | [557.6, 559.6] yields 0.05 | 8.66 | 8.61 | 9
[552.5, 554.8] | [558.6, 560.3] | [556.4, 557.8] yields 0.02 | 9.98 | 8.98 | 8.51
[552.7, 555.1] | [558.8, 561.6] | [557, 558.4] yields 0.04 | 9.75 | 8.94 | 8.83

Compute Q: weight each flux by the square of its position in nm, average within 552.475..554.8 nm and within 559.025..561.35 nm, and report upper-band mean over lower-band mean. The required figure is 0.9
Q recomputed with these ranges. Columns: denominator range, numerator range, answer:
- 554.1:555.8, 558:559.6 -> 1.10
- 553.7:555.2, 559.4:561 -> 1.12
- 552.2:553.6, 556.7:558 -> 0.84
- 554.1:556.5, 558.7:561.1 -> 1.09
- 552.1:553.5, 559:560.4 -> 0.83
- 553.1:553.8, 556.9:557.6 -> 0.75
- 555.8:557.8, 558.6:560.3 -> 0.97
